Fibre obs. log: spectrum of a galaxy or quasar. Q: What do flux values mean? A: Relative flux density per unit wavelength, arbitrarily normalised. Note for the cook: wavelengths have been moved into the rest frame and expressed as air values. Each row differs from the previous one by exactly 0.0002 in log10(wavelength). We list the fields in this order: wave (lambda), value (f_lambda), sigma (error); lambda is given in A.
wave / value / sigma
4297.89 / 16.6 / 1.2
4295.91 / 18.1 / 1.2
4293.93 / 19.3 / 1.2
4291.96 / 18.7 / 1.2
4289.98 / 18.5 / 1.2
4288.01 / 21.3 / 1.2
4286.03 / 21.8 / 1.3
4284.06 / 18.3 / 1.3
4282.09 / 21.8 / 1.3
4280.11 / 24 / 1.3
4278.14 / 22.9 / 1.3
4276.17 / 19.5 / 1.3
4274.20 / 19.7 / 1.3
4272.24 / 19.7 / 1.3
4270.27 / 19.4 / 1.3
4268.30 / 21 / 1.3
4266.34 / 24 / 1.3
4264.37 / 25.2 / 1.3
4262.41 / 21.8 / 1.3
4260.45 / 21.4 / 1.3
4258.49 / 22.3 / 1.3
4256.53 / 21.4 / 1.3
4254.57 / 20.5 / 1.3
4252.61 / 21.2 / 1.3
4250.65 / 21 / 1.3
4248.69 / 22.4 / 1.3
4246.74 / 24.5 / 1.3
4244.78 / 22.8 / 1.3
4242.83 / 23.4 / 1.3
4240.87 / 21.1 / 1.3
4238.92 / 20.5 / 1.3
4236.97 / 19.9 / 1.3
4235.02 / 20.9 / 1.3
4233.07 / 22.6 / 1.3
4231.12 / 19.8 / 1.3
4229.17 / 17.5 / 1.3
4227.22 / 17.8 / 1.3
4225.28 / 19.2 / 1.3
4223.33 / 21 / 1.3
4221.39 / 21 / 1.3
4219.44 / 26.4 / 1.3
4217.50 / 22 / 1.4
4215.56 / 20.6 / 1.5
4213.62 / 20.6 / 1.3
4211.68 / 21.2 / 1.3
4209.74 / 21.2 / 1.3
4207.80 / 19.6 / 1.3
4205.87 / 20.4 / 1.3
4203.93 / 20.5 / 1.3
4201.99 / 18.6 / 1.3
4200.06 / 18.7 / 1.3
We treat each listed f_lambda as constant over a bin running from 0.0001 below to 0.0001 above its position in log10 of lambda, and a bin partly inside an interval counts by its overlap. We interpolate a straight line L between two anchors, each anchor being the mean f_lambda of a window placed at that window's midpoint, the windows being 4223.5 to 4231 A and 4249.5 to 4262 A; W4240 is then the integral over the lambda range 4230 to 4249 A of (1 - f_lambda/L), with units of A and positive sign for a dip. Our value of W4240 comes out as -1.8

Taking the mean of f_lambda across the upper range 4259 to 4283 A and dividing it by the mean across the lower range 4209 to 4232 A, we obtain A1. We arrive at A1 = 1.05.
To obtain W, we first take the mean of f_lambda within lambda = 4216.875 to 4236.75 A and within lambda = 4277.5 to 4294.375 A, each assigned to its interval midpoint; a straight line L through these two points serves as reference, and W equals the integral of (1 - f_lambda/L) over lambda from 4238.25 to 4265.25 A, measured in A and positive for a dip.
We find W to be -1.78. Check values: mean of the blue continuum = 20.8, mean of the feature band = 22.1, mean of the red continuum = 20.7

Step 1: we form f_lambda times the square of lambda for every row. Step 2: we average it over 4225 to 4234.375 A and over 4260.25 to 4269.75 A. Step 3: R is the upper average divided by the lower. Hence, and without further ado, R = 1.18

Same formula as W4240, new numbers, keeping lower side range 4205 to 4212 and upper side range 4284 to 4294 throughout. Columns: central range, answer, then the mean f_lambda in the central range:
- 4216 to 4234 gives -0.3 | 20.8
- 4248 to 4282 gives -2.7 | 21.6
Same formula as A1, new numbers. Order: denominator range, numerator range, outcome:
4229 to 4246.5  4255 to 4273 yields 1.03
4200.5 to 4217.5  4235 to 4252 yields 1.07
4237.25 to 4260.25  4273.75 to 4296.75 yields 0.93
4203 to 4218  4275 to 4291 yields 1.01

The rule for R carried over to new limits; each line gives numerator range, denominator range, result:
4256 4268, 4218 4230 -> 1.12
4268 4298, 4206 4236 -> 1.00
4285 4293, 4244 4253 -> 0.91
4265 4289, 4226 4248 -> 1.03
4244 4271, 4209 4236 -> 1.08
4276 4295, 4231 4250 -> 0.96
